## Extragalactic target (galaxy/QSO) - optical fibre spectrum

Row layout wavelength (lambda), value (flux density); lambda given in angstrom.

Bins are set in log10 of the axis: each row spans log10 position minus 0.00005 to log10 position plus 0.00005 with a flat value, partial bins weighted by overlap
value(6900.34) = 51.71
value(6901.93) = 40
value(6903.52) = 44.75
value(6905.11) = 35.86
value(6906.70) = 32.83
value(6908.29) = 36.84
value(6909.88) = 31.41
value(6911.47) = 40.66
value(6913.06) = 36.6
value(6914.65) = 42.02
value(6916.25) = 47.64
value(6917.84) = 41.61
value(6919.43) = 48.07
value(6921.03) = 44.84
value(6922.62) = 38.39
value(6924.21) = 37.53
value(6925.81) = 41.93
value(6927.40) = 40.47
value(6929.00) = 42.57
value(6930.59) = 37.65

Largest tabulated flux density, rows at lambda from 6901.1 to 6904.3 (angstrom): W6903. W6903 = 44.75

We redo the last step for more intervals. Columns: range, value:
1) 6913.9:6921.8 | 48.07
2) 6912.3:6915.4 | 42.02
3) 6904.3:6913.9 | 40.66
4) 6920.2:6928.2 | 44.84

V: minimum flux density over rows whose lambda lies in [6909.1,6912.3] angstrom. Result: 31.41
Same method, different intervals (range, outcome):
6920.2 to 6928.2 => 37.53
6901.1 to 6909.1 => 32.83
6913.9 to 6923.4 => 38.39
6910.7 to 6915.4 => 36.6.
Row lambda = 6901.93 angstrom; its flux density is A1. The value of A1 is 40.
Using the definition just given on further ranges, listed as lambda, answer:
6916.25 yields 47.64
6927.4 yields 40.47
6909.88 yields 31.41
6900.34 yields 51.71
